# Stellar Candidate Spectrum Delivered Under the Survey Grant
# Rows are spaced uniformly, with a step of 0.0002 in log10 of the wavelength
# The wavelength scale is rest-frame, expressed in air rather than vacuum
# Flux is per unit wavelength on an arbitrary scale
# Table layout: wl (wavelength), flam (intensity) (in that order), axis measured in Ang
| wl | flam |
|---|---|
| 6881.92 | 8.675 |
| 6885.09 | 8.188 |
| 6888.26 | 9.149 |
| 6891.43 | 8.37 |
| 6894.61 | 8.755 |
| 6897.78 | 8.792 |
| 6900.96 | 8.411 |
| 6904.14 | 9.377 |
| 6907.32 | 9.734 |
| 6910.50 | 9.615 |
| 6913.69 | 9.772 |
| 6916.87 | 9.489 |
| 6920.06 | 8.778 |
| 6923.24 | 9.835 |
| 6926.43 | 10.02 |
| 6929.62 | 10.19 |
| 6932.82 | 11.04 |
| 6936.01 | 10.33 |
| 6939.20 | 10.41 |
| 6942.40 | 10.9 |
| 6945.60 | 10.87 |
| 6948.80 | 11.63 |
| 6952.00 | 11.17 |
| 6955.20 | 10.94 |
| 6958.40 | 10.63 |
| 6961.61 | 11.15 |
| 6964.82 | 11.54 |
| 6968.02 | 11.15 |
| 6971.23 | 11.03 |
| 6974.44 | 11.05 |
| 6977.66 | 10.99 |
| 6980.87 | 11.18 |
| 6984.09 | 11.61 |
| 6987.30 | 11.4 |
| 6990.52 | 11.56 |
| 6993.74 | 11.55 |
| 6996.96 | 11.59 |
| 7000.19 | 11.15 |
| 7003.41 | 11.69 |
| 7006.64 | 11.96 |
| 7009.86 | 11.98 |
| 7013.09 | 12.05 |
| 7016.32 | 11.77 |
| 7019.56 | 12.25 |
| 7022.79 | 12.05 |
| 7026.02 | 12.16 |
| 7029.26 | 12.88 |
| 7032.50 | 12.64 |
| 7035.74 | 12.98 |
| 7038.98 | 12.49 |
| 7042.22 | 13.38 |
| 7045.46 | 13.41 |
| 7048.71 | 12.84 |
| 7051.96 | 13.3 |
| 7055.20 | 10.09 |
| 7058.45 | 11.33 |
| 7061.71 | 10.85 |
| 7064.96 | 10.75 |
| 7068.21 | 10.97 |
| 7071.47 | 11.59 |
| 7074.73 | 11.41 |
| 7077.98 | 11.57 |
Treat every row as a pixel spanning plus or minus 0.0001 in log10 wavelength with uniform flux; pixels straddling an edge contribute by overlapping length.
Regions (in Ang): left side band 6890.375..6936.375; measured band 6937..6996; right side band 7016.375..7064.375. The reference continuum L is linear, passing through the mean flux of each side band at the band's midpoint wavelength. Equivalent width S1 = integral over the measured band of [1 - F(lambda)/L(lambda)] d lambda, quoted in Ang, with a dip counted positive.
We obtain -2.8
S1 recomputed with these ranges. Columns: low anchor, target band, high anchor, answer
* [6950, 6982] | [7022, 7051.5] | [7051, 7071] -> -4.37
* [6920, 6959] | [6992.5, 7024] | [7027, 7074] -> -0.78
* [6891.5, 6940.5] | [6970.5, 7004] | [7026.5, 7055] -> 0.25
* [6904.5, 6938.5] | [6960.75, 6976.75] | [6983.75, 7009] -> -0.33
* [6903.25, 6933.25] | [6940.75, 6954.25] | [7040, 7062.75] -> -1.10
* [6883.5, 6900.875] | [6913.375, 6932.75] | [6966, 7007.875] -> -0.51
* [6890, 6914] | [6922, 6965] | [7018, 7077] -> -3.53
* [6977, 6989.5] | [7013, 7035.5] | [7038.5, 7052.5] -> 0.35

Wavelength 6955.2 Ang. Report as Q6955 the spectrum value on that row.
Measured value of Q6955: 10.94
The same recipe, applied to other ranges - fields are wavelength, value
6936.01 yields 10.33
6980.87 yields 11.18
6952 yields 11.17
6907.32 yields 9.734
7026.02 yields 12.16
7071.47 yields 11.59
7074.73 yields 11.41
